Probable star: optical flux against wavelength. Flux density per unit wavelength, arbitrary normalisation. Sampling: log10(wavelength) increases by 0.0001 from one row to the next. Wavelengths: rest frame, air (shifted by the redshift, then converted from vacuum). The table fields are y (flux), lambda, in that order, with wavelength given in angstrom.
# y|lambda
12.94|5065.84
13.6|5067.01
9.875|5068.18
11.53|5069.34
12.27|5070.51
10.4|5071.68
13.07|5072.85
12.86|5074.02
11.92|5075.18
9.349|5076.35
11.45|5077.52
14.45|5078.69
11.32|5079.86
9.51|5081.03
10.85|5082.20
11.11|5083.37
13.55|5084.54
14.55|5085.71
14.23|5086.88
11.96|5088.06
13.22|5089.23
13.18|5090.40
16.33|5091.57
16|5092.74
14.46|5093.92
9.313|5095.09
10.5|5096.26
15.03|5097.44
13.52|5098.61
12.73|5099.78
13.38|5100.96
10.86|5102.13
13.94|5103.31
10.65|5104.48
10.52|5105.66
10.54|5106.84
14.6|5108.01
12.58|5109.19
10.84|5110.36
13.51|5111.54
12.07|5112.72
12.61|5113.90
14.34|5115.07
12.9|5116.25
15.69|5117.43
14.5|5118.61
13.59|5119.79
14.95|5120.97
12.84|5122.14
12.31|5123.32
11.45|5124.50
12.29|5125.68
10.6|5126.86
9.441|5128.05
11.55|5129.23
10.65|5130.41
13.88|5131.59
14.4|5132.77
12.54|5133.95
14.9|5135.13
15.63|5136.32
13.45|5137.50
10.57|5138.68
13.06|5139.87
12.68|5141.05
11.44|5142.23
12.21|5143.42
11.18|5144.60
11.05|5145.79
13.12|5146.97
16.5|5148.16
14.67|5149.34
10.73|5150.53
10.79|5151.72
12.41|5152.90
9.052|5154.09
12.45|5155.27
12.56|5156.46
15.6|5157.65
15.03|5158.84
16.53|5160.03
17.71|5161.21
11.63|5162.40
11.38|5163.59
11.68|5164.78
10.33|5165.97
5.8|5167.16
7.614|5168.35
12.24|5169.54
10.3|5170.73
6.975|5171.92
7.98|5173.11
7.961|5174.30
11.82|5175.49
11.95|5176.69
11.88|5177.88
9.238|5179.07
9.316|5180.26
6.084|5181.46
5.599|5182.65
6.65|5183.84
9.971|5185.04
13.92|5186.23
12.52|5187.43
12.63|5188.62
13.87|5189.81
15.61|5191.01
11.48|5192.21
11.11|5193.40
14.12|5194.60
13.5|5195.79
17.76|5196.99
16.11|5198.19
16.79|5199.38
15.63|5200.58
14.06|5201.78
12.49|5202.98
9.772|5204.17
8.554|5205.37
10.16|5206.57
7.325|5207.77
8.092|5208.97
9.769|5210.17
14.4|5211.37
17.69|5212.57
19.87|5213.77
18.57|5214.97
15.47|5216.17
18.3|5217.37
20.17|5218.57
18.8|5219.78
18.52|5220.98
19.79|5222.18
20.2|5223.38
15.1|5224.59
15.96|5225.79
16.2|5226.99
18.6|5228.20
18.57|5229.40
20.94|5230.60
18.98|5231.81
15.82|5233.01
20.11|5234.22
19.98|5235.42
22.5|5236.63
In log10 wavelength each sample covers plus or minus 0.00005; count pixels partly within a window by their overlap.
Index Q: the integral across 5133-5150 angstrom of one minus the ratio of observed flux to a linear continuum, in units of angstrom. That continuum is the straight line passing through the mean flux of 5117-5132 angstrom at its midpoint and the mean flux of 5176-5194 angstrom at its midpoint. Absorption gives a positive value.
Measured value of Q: -1.5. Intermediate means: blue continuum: 12.5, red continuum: 10.8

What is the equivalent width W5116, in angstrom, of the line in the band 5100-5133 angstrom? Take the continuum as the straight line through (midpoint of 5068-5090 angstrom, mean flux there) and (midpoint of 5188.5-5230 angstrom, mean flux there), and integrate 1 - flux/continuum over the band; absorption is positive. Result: 0.90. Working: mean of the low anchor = 12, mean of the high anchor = 15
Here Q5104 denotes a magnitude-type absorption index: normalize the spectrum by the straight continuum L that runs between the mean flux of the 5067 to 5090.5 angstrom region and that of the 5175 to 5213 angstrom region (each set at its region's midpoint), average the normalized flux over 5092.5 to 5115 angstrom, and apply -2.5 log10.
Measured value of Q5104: -0.044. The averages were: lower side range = 12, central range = 12.5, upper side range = 11.8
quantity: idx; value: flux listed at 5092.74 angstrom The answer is 16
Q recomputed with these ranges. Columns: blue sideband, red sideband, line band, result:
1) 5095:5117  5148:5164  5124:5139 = 0.5 angstrom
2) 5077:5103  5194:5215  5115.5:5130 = 0.4 angstrom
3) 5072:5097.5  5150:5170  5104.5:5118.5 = -0.4 angstrom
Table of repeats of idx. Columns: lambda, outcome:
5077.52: 11.45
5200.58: 15.63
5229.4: 18.57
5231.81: 18.98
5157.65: 15.6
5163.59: 11.38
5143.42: 12.21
